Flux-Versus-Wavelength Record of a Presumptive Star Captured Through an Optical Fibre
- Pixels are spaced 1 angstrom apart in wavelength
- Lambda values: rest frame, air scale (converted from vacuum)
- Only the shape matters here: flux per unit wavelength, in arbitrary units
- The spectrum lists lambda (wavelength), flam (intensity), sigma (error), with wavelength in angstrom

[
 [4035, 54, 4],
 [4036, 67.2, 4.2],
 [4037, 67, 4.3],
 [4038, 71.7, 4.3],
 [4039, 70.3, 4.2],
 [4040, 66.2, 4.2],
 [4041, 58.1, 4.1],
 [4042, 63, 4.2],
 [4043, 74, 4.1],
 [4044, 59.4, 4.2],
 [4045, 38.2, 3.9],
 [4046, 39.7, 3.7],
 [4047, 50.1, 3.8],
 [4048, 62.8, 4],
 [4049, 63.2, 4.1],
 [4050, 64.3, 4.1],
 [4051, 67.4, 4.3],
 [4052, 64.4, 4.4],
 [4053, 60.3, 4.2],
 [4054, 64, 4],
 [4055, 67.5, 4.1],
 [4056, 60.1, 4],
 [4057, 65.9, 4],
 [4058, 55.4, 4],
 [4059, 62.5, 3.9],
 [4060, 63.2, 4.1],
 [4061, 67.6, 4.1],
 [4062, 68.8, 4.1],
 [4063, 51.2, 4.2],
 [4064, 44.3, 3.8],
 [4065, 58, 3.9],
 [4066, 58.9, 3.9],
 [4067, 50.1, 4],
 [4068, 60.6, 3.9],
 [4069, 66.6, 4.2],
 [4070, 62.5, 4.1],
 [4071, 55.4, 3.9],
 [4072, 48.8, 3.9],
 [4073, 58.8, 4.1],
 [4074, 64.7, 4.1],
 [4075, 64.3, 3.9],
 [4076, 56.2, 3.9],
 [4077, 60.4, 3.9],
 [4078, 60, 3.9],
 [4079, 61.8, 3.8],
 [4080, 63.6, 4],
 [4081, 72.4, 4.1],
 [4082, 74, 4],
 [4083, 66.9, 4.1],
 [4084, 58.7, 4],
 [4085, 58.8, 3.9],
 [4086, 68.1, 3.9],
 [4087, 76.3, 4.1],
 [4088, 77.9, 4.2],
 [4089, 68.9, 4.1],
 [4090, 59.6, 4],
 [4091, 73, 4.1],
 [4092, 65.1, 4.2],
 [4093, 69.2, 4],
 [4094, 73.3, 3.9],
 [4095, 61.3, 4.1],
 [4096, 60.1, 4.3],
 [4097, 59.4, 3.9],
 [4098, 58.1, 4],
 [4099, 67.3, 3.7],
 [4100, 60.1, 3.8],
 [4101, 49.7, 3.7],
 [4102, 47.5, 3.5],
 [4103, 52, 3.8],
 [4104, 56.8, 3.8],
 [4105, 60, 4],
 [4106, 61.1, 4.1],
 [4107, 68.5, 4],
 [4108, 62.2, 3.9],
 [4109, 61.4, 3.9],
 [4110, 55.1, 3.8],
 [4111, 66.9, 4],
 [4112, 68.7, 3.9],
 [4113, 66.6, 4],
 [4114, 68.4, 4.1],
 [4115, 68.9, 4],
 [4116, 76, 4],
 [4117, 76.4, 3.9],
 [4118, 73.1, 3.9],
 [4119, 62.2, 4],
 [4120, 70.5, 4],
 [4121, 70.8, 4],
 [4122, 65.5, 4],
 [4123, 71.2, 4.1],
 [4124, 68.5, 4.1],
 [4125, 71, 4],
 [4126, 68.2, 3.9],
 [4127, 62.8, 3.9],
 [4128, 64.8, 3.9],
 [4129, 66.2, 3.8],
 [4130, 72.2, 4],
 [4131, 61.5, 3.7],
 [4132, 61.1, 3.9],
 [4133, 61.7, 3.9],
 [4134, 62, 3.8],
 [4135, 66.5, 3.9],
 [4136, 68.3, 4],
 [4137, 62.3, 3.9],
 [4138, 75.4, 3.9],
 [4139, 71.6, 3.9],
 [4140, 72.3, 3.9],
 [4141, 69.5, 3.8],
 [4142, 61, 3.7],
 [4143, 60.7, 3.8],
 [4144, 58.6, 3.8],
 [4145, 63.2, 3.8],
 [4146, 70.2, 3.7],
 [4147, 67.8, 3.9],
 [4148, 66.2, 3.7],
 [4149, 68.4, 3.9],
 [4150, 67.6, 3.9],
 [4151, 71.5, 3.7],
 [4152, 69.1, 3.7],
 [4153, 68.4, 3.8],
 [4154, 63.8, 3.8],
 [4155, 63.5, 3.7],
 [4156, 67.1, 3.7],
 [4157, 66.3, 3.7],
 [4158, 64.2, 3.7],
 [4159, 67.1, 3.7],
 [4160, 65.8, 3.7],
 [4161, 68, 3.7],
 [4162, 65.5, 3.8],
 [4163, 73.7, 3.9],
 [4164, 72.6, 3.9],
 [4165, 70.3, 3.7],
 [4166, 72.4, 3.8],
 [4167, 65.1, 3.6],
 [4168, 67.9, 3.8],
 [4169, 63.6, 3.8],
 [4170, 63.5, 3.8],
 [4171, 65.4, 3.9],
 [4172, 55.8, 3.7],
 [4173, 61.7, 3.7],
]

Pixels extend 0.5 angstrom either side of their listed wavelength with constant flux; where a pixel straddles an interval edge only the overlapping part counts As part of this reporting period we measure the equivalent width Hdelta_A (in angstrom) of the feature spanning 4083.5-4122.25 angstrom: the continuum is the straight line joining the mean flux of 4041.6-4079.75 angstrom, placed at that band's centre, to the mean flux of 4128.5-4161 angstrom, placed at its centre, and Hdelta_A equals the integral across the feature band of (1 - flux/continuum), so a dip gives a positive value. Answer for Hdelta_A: -1.1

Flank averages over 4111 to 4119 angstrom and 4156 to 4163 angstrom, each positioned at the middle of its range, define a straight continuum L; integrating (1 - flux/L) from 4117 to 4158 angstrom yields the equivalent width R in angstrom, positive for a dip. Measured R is 1.0 angstrom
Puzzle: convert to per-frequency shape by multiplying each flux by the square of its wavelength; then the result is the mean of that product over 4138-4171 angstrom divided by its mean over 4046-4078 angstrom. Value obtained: 1.2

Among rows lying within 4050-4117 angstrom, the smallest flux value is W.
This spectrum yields 44.3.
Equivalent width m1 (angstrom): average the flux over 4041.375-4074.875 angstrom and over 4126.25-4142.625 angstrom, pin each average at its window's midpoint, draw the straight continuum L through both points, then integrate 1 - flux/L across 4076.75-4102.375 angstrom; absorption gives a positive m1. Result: -0.9 angstrom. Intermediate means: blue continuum 59.5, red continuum 66.2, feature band 64.4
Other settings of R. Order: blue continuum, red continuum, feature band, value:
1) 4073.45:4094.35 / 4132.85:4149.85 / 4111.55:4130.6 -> -0.77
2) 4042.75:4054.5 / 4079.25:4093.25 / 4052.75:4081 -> 1.25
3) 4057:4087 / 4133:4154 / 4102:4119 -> -0.08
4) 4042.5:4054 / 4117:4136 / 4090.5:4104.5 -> 0.65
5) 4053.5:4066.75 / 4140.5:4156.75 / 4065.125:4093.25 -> -0.86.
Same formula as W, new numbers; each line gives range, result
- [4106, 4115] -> 55.1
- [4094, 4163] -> 47.5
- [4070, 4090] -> 48.8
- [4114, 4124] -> 62.2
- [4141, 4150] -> 58.6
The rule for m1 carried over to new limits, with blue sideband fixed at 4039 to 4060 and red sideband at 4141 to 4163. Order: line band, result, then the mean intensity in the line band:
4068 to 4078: 0.3 angstrom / 59.8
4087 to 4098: -0.7 angstrom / 66.8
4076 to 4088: -0.6 angstrom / 65.7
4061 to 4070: 0.5 angstrom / 58.2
